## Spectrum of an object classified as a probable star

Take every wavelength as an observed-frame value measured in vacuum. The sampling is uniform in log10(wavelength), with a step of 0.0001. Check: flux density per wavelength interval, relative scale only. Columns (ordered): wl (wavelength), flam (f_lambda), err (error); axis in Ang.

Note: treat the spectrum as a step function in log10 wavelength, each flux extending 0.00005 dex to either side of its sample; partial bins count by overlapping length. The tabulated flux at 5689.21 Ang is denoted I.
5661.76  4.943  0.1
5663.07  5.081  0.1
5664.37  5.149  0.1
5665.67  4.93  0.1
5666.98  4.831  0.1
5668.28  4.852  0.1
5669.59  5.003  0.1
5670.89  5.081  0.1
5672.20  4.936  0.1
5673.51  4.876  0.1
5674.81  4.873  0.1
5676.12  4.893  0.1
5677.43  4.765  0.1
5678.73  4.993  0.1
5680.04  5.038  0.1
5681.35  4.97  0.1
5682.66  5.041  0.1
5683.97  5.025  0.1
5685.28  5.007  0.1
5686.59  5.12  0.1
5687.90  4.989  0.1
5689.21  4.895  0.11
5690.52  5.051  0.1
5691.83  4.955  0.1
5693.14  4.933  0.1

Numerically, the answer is 4.895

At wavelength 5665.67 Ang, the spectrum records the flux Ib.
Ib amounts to 4.93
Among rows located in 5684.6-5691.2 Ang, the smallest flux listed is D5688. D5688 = 4.895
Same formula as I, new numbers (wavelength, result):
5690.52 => 5.051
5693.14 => 4.933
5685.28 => 5.007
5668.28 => 4.852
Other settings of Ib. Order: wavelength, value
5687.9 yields 4.989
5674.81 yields 4.873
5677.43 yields 4.765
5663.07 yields 5.081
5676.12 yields 4.893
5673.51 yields 4.876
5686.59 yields 5.12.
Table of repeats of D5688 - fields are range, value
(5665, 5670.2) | 4.831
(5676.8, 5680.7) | 4.765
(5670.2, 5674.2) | 4.876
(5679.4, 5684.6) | 4.97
